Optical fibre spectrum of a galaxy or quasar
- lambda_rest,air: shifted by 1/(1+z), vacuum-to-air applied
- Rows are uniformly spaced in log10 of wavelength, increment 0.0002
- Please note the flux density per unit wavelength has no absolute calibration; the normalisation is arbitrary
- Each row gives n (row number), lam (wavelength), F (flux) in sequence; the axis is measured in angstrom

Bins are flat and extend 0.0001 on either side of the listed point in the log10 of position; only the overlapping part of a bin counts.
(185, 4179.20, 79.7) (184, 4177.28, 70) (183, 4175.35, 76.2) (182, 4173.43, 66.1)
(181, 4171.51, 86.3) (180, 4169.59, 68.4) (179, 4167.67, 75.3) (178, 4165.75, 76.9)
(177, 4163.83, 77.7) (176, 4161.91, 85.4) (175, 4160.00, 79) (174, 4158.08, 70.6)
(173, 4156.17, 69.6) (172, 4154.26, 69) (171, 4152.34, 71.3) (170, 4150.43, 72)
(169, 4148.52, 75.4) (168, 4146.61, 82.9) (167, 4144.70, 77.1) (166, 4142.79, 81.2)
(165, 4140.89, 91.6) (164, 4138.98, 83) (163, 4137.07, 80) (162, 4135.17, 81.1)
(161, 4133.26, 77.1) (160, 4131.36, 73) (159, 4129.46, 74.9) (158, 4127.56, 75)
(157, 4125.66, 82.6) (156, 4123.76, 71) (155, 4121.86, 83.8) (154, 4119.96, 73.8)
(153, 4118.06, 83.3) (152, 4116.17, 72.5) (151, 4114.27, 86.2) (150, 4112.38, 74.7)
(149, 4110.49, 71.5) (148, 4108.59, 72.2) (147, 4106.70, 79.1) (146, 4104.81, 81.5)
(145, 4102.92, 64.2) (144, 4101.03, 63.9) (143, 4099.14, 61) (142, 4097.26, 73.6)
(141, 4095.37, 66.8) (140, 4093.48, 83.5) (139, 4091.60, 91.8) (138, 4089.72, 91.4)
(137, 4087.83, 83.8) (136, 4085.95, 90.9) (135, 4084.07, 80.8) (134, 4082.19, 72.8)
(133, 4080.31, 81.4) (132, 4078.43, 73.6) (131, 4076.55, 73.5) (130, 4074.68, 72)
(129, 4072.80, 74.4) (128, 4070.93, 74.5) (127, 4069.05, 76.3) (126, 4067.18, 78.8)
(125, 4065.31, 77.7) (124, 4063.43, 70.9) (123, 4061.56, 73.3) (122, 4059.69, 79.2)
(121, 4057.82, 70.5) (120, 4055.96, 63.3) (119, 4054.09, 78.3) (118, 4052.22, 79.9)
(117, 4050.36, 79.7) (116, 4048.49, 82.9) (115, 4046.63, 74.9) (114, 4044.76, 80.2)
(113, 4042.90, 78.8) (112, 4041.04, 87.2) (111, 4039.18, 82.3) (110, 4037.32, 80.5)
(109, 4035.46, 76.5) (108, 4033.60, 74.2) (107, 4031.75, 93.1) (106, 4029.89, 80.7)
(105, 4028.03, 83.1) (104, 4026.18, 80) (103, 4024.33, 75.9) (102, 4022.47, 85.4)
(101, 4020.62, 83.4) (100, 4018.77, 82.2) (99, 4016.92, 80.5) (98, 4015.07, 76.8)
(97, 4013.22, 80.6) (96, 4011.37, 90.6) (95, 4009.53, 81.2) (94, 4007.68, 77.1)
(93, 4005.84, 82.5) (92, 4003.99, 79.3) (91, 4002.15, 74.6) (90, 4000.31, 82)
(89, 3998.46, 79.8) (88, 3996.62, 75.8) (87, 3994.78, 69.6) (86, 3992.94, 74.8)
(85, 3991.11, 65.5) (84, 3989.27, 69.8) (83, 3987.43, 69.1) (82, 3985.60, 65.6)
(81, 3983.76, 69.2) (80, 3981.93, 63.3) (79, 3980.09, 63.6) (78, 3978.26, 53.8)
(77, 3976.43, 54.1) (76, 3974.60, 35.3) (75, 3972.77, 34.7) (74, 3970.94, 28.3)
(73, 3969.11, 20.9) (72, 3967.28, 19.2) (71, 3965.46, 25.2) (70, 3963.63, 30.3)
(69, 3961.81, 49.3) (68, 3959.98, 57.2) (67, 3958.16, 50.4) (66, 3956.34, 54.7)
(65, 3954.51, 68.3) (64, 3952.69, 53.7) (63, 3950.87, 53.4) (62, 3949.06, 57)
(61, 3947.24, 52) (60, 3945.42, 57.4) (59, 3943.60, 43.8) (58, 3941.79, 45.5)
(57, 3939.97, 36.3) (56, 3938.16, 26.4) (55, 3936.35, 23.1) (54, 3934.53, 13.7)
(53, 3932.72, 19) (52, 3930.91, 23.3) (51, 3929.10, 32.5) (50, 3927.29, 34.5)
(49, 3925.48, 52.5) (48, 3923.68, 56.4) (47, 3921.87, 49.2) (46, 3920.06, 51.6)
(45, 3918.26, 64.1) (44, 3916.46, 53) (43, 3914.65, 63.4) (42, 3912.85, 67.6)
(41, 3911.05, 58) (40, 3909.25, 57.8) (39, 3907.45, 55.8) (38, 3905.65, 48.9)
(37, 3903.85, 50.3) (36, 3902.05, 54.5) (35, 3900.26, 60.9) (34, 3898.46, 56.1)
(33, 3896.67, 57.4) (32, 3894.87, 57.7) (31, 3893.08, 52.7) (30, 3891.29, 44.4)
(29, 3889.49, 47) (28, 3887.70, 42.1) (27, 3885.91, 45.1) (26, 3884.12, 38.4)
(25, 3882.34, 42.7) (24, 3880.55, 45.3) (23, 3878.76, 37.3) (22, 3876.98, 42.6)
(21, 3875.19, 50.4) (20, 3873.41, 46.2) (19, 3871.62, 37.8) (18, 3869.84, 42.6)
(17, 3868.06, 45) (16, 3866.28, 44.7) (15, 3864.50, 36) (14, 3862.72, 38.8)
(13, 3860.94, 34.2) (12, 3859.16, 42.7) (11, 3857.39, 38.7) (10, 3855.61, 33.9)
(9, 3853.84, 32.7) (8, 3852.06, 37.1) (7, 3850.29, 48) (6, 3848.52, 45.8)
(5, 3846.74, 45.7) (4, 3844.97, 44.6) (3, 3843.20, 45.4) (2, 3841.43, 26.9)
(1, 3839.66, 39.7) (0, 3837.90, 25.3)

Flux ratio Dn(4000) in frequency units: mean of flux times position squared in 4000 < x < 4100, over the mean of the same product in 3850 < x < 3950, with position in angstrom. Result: 1.89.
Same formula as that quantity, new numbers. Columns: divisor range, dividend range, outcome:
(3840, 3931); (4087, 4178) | 1.86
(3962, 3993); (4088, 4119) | 1.66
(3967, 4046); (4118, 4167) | 1.16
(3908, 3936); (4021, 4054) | 1.86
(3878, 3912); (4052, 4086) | 1.64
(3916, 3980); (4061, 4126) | 1.94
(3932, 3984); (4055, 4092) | 1.90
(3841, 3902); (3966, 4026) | 1.62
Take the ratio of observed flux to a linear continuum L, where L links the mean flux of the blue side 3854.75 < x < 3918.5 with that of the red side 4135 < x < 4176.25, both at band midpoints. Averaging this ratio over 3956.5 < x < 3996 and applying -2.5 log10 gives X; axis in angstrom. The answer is 0.134 mag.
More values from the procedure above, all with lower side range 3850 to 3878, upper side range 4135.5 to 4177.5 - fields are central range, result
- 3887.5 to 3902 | -0.190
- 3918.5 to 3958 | 0.146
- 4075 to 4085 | -0.134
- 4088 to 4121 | -0.087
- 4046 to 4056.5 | -0.206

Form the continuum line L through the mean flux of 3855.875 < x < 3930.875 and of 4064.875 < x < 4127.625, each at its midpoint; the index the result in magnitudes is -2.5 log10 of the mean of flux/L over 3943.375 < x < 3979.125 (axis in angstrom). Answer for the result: 0.264 mag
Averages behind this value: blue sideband 47.8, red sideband 76.9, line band 44.9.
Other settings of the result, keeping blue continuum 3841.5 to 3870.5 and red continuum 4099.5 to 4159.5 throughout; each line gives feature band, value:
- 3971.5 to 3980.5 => 0.203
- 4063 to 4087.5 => -0.118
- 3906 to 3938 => 0.082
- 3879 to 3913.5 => -0.121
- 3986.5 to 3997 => -0.208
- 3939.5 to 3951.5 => 0.054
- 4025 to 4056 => -0.236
